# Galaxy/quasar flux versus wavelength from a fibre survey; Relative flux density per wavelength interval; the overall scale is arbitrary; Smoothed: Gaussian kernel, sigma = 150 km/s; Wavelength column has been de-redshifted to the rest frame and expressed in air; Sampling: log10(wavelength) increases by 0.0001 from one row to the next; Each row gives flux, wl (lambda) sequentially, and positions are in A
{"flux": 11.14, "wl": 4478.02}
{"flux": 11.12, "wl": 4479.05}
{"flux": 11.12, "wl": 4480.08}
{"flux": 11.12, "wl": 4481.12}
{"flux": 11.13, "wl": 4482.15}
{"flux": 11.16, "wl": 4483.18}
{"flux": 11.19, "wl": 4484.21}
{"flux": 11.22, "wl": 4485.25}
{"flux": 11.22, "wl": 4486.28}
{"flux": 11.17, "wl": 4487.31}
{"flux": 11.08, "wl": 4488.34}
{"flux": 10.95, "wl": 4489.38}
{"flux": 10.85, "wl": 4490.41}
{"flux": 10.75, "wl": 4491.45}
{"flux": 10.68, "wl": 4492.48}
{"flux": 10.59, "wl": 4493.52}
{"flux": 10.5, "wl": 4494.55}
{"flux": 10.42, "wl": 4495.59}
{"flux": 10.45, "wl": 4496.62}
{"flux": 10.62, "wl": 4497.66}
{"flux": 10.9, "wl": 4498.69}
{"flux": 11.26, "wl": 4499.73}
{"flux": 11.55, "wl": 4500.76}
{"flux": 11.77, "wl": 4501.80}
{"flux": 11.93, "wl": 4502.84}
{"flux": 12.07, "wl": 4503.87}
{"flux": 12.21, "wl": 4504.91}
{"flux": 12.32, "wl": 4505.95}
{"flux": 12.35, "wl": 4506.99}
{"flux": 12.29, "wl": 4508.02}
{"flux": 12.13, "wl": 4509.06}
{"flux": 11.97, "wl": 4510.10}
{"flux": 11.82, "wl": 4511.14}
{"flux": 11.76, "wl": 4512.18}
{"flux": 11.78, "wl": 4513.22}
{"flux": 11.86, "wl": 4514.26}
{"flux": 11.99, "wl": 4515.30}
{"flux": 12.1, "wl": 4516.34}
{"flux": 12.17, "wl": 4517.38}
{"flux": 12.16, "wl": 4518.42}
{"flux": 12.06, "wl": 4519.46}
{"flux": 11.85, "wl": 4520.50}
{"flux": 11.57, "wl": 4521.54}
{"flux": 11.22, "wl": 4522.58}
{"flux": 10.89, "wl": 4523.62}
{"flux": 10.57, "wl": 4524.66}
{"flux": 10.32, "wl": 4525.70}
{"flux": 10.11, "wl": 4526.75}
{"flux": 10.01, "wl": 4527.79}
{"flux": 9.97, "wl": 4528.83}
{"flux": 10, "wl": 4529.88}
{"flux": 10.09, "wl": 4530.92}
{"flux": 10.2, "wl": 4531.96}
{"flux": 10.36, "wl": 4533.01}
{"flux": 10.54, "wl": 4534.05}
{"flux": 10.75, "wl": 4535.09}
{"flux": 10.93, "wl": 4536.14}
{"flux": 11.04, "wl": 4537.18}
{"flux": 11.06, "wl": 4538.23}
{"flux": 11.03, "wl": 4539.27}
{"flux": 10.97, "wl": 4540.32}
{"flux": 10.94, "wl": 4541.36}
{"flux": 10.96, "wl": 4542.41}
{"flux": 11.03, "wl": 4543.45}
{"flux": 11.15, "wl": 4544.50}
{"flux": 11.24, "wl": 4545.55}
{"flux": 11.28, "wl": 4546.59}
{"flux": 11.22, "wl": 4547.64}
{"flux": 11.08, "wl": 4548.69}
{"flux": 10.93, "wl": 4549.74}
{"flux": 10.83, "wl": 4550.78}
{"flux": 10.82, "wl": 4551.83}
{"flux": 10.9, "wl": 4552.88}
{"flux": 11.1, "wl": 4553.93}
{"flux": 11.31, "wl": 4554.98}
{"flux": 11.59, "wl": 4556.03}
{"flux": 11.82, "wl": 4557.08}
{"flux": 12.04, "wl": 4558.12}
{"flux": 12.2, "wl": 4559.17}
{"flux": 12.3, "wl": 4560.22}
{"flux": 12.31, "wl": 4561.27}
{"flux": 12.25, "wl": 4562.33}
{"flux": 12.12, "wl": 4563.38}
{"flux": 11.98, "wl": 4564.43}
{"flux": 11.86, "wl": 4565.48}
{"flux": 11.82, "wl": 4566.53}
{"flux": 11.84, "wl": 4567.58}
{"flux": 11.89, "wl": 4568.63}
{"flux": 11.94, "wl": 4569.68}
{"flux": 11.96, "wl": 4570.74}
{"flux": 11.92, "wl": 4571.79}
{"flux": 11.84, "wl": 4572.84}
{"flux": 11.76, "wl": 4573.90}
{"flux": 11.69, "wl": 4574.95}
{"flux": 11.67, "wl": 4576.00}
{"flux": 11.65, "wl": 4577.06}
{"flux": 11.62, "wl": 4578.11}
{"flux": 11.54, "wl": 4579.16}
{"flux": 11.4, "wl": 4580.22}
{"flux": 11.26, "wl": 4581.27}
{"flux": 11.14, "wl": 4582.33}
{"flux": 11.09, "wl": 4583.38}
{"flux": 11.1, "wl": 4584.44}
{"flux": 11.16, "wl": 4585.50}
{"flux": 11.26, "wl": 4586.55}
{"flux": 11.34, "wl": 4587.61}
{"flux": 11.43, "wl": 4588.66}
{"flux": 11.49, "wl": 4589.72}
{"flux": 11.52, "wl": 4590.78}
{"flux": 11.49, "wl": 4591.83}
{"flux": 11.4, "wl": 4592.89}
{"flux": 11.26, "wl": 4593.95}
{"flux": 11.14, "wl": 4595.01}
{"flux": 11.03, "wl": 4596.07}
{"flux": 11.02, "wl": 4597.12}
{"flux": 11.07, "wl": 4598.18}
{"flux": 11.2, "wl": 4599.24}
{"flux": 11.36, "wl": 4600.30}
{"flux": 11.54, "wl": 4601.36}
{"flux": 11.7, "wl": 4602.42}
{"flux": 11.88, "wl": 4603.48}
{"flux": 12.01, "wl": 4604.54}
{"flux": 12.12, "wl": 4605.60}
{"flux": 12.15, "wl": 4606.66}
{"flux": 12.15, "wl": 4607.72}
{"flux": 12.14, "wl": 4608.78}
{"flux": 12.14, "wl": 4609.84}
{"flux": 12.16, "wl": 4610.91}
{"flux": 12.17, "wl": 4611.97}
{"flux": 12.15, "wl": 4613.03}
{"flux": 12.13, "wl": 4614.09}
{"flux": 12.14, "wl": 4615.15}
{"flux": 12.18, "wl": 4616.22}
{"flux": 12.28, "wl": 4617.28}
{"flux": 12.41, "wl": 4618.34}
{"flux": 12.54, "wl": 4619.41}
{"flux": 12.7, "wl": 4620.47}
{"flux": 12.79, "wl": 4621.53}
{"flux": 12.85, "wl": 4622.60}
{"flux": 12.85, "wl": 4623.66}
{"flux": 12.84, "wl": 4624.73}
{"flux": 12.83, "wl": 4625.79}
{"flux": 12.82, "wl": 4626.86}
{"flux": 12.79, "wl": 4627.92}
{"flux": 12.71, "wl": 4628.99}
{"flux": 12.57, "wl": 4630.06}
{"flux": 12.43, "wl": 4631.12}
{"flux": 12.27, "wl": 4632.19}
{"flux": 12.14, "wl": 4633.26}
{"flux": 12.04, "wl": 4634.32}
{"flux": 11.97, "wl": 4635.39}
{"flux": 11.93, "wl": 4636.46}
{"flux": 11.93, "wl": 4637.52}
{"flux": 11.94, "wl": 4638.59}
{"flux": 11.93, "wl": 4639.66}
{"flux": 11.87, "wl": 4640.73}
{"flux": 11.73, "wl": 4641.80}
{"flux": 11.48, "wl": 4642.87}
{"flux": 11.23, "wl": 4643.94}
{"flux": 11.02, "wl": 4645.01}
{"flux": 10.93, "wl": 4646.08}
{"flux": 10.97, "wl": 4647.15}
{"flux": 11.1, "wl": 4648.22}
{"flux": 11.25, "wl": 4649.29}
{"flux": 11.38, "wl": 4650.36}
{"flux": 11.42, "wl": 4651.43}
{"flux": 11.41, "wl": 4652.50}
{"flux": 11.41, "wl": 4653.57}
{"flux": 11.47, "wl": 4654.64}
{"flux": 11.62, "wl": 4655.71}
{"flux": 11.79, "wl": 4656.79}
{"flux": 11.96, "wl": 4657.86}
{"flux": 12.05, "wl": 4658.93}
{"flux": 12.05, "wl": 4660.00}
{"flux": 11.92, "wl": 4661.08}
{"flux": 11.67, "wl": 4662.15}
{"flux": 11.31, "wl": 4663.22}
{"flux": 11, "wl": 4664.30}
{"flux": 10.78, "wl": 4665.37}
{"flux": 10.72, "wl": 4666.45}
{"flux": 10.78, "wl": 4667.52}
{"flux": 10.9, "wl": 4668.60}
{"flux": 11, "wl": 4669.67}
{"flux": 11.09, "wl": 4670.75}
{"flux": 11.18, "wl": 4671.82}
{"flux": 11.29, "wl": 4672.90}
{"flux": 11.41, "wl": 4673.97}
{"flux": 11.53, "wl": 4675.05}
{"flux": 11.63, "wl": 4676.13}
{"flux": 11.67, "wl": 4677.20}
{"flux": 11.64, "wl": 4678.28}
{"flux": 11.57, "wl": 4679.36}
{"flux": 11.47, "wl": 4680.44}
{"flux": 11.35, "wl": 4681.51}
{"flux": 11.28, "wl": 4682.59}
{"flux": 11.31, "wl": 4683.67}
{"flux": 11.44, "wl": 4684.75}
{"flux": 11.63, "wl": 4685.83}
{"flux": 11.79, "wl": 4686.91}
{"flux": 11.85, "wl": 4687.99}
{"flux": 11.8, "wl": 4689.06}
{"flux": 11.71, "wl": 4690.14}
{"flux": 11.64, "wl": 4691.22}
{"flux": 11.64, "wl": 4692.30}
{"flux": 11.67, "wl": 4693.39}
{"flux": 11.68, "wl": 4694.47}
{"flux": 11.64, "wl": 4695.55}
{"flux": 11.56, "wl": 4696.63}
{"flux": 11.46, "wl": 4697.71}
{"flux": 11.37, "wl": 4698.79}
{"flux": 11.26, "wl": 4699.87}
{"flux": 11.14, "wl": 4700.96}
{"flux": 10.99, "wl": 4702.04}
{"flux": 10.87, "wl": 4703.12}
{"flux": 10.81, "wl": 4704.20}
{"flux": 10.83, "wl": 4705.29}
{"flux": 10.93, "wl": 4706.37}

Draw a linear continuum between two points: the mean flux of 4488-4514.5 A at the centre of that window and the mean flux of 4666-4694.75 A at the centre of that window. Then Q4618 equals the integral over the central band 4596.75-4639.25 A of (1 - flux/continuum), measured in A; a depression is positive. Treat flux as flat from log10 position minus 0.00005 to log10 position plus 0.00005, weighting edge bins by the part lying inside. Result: -2.81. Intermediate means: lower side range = 11.4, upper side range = 11.4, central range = 12.2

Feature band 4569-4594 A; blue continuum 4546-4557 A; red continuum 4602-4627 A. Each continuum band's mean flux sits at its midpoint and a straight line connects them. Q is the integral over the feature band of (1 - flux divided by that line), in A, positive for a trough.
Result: 0.4 A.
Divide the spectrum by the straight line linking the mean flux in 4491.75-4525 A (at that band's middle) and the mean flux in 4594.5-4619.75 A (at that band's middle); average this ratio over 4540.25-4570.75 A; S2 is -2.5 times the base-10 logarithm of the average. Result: 0.017 mag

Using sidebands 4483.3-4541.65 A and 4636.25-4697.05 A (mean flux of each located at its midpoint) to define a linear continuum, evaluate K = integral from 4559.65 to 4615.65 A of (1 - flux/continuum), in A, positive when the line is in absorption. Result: -1.79 A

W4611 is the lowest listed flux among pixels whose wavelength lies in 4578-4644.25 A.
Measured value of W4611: 11.02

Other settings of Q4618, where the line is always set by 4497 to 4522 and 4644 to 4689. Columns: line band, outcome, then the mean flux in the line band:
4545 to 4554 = 0.53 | 11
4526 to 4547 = 1.95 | 10.7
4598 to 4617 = -0.60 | 11.9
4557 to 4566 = -0.32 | 12.1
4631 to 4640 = -0.44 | 12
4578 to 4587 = 0.28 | 11.3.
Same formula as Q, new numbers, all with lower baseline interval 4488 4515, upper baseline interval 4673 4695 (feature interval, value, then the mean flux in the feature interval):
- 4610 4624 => -1.1 A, 12.4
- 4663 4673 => 0.5 A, 11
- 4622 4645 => -1.4 A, 12.2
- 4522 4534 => 1.1 A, 10.4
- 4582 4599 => 0.4 A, 11.2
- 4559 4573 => -0.7 A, 12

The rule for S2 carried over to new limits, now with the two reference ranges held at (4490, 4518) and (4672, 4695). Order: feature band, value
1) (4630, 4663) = -0.01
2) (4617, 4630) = -0.10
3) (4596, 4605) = 0.01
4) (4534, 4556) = 0.05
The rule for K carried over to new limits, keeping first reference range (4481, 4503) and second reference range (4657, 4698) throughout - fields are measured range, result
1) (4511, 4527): -0.7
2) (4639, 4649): 0.0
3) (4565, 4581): -0.8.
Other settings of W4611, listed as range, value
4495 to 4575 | 9.97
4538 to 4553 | 10.82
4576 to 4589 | 11.09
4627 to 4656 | 10.93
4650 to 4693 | 10.72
